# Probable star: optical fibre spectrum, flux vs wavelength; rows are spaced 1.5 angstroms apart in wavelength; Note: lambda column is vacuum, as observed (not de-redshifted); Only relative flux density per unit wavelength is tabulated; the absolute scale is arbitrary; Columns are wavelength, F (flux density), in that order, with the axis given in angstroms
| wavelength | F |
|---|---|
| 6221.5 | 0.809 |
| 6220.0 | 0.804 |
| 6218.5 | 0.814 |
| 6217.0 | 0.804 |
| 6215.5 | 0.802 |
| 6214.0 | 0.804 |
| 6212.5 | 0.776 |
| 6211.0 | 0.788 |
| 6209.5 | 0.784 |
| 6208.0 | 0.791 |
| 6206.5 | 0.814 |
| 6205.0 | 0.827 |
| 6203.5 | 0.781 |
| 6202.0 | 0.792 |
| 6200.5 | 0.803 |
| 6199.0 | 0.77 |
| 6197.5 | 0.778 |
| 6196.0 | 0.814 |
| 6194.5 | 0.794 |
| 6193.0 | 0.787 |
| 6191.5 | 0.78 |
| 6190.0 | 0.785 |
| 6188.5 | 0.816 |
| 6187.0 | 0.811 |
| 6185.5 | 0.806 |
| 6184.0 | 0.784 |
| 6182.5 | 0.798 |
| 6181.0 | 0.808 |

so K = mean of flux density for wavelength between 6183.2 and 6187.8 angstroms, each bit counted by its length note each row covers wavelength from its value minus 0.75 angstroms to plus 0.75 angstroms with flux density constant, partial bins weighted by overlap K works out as 0.8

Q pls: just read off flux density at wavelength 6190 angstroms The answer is 0.785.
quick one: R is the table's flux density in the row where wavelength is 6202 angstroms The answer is 0.792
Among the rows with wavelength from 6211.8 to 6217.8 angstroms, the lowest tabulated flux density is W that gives 0.776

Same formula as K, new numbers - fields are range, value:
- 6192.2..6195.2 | 0.79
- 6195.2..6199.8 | 0.788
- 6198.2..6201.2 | 0.786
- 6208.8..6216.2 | 0.791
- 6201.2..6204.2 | 0.787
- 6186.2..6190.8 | 0.804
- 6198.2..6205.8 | 0.795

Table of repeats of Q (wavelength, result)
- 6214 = 0.804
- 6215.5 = 0.802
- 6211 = 0.788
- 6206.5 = 0.814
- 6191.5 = 0.78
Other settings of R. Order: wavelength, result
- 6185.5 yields 0.806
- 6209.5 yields 0.784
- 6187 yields 0.811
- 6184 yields 0.784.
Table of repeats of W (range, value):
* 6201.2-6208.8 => 0.781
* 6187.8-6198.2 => 0.778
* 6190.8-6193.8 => 0.78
